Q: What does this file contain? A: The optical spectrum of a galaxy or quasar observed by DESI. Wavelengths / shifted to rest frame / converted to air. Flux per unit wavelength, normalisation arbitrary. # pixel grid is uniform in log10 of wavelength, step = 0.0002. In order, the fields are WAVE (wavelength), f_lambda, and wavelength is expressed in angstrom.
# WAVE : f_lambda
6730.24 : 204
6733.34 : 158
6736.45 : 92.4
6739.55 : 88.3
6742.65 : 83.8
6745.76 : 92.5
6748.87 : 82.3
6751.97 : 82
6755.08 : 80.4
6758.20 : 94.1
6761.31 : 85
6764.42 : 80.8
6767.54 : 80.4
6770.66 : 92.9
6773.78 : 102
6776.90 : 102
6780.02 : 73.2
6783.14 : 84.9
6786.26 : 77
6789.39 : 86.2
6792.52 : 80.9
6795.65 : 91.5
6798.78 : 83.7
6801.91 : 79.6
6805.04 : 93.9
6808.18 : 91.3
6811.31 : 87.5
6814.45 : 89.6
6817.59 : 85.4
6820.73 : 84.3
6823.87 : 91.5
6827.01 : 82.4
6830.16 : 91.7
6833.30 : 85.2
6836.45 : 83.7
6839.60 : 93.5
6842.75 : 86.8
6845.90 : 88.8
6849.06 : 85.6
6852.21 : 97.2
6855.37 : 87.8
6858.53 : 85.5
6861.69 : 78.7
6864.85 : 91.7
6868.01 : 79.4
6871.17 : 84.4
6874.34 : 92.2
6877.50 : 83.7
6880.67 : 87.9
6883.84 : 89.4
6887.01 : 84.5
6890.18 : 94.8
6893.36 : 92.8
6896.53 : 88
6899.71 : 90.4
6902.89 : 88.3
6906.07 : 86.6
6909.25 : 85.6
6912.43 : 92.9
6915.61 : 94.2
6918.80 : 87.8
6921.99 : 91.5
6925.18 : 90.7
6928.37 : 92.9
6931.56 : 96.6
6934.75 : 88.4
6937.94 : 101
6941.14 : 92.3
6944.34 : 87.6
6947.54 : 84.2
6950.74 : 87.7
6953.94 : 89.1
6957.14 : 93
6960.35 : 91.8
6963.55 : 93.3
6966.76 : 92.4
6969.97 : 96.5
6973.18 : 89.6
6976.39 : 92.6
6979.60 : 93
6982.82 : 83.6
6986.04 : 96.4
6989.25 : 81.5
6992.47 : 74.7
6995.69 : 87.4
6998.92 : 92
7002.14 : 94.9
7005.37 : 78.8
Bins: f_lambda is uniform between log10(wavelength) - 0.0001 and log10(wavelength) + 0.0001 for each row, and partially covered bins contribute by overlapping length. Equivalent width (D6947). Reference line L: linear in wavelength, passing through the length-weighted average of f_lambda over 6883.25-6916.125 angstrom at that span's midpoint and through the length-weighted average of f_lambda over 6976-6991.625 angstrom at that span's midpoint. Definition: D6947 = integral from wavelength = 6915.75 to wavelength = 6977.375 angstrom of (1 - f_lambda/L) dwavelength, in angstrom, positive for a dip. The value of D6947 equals -1.8 angstrom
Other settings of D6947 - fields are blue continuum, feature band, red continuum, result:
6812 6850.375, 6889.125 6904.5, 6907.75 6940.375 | 0.01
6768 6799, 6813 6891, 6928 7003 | 1.01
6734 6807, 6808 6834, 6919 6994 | 0.20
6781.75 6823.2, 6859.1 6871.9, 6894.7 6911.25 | 0.53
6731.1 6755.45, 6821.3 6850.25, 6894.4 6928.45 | 1.92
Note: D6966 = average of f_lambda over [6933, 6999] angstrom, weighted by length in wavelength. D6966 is 89.9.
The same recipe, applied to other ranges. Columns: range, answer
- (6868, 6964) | 89.9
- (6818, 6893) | 87.5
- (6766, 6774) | 90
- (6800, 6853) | 88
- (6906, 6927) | 90.2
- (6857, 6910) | 87.3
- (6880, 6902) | 89.7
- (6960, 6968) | 92.7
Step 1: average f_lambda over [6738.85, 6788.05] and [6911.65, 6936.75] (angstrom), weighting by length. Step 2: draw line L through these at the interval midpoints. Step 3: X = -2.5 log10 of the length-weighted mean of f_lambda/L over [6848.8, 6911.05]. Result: 0.03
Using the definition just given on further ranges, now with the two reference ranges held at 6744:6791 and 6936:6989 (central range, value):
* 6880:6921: 0.00 mag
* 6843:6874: 0.02 mag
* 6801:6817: -0.01 mag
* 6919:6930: -0.01 mag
